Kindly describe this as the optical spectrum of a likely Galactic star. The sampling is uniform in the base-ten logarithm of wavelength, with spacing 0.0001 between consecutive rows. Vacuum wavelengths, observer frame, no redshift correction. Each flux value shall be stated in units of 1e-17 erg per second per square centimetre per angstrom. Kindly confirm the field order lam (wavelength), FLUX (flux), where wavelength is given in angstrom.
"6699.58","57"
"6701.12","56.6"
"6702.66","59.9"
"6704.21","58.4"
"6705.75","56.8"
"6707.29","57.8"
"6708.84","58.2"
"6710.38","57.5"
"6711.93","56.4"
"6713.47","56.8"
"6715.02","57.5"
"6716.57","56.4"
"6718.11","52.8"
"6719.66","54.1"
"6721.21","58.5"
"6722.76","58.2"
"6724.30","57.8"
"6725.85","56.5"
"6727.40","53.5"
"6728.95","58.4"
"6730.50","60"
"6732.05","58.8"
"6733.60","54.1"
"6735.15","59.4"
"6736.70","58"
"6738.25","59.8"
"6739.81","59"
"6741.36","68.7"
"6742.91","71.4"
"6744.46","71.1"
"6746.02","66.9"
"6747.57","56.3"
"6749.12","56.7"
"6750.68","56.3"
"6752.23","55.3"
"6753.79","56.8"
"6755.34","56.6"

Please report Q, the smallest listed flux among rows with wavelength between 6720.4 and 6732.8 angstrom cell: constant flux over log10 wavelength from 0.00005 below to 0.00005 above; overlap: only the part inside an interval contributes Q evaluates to 53.5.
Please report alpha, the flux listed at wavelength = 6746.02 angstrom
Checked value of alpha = 66.9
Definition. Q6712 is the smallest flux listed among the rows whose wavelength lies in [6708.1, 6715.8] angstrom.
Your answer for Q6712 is 56.4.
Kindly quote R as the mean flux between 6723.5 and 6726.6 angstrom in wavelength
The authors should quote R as 57.3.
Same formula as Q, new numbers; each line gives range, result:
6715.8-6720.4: 52.8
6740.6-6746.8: 66.9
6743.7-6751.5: 56.3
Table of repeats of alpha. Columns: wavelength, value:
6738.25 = 59.8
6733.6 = 54.1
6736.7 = 58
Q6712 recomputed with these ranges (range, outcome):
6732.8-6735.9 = 54.1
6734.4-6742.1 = 58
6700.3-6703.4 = 56.6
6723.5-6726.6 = 56.5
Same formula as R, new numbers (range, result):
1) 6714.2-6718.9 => 55.5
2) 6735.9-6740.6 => 58.9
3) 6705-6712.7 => 57.4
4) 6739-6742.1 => 63.6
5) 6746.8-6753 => 56.2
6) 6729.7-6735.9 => 58.1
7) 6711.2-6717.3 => 56.8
